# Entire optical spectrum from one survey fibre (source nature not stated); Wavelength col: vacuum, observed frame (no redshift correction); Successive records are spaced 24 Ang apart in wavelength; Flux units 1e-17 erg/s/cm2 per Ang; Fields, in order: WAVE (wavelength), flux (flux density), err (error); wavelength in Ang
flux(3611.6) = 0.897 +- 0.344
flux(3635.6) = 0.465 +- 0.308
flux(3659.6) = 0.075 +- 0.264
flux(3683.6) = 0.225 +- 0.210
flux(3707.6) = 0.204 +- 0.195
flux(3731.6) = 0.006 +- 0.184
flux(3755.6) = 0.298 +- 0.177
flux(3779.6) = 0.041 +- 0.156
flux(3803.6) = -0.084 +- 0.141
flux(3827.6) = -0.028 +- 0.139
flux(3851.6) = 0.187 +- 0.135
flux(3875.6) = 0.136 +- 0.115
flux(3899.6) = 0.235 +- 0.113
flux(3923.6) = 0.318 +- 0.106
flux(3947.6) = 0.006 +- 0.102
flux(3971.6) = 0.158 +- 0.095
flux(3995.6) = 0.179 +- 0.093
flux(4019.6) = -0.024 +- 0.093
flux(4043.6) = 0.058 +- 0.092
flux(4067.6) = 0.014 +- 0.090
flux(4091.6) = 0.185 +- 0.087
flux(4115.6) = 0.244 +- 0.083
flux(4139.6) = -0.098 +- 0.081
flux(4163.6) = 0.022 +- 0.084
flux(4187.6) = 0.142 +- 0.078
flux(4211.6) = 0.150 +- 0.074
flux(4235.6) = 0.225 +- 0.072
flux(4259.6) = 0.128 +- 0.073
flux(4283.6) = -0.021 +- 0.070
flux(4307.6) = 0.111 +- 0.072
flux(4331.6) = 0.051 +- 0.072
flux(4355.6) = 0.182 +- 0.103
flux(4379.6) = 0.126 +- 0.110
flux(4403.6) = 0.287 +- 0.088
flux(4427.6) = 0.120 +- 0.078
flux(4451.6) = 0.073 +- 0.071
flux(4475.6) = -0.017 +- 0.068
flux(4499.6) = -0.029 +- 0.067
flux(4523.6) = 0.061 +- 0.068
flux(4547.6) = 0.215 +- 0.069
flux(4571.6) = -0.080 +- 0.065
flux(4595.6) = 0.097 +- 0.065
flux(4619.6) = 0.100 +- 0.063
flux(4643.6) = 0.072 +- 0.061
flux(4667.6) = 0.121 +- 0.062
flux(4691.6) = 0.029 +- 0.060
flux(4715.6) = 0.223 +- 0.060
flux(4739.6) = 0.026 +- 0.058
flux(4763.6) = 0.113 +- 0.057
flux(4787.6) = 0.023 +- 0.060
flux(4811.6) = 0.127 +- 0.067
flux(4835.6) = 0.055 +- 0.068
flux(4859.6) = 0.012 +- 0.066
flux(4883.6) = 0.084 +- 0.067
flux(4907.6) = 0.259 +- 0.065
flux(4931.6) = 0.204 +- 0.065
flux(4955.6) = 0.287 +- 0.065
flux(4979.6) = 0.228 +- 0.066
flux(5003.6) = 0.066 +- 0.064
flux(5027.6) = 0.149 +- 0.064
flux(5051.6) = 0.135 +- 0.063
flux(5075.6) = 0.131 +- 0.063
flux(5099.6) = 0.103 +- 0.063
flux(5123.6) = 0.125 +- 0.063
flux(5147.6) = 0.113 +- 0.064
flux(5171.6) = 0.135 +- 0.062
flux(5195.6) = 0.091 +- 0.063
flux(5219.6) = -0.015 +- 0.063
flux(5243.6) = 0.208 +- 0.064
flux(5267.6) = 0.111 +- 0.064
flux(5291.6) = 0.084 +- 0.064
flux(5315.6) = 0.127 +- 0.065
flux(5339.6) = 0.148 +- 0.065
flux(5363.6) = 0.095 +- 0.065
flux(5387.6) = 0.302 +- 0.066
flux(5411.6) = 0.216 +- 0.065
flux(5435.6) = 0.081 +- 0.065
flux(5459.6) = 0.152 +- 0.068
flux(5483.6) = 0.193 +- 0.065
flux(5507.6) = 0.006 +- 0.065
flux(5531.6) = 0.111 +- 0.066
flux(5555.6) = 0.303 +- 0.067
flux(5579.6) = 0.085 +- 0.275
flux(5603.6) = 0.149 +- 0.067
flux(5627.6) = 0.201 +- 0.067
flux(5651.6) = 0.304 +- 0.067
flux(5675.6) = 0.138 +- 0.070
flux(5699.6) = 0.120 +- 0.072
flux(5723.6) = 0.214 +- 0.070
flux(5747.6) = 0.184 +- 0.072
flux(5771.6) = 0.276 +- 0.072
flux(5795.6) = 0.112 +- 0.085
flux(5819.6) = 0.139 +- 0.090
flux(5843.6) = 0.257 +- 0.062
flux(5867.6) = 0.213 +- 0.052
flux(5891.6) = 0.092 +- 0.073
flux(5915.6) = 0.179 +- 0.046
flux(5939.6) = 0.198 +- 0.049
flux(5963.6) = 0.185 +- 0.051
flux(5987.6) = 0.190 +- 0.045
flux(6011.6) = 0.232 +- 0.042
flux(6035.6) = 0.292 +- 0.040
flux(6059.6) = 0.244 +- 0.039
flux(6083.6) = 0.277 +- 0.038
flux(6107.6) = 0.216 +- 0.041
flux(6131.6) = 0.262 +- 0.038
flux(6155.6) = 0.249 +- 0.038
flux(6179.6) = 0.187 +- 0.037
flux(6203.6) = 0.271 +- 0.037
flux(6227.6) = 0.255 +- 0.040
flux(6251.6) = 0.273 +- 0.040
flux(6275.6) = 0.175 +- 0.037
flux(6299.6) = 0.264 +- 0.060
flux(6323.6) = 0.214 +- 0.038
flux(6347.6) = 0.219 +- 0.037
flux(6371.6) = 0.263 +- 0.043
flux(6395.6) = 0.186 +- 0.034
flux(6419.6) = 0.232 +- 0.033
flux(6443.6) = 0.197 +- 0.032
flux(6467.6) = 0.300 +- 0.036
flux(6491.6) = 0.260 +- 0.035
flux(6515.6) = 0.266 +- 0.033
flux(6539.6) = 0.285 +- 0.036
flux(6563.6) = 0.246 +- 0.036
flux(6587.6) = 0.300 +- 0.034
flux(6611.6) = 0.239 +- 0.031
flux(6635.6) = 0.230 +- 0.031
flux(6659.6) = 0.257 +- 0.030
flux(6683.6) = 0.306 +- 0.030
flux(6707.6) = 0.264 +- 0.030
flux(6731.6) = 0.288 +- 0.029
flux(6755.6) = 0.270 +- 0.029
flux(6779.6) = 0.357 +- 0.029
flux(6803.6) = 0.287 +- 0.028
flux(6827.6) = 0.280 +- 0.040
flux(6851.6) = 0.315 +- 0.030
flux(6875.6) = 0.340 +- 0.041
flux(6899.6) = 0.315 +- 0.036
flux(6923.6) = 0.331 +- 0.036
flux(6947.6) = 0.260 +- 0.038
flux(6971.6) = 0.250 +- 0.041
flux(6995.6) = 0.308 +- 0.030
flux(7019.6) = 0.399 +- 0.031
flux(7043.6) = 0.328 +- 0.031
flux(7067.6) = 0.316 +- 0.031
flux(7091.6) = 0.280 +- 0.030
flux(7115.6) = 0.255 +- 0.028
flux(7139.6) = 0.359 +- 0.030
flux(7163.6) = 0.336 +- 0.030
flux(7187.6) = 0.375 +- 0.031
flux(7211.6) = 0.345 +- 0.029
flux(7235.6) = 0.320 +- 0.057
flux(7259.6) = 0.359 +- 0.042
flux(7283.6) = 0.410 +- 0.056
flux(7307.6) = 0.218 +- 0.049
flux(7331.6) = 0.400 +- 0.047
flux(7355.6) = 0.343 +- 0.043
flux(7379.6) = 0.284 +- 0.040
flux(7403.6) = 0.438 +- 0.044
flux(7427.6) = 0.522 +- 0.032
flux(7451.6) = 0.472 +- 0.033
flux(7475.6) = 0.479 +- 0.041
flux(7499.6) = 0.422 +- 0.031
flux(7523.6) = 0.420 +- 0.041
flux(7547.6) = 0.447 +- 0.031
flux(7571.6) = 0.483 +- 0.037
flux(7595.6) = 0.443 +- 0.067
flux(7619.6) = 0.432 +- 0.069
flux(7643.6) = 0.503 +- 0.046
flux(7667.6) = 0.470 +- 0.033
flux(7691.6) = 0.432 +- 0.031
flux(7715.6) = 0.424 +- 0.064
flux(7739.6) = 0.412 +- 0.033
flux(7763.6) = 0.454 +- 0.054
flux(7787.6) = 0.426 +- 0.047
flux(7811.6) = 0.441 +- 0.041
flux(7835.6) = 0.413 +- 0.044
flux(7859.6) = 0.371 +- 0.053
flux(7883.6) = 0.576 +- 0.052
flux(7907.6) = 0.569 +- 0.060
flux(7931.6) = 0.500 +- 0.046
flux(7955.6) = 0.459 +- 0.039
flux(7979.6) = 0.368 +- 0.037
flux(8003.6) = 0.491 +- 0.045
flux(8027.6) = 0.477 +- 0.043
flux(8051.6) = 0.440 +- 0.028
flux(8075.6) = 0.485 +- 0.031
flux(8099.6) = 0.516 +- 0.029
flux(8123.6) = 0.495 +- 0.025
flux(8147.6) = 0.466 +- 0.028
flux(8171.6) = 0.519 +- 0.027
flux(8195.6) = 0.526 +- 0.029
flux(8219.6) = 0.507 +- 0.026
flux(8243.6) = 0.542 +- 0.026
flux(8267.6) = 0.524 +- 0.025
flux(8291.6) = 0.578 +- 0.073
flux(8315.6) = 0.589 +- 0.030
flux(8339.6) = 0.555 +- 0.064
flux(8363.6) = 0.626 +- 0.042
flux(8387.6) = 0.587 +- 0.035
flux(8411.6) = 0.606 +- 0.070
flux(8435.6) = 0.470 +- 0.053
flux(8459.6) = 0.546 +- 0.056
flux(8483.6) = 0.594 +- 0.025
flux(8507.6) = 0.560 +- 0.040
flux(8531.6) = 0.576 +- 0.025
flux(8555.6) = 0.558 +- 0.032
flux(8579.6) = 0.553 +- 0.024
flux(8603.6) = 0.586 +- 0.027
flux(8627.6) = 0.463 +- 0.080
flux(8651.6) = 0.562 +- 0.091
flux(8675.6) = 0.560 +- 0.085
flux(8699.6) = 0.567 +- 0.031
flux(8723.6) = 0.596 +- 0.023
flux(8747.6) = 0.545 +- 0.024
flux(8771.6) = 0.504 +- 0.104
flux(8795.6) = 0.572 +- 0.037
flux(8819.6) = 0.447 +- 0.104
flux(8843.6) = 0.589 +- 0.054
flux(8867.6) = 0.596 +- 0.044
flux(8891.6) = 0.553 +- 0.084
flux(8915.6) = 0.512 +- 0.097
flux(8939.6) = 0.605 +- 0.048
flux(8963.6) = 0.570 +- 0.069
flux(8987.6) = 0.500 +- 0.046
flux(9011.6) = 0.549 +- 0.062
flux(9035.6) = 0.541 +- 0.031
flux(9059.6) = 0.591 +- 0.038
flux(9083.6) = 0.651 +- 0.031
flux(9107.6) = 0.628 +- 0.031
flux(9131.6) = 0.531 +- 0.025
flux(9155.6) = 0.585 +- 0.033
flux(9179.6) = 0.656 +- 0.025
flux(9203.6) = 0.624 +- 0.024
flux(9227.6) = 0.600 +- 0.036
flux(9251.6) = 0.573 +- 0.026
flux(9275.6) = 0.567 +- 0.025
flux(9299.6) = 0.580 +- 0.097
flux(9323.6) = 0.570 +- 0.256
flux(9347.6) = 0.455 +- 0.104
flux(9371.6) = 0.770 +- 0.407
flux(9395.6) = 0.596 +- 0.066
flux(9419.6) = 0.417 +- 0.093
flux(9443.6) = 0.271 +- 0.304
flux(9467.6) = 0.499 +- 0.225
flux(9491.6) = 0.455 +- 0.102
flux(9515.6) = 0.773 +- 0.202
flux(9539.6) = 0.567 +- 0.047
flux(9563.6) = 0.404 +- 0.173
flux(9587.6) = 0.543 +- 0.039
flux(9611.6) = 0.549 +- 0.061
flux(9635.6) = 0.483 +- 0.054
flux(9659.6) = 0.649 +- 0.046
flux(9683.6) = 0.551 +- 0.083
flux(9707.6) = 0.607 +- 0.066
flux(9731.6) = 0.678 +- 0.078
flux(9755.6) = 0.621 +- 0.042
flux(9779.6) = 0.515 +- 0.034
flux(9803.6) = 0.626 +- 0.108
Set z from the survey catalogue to 0.86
